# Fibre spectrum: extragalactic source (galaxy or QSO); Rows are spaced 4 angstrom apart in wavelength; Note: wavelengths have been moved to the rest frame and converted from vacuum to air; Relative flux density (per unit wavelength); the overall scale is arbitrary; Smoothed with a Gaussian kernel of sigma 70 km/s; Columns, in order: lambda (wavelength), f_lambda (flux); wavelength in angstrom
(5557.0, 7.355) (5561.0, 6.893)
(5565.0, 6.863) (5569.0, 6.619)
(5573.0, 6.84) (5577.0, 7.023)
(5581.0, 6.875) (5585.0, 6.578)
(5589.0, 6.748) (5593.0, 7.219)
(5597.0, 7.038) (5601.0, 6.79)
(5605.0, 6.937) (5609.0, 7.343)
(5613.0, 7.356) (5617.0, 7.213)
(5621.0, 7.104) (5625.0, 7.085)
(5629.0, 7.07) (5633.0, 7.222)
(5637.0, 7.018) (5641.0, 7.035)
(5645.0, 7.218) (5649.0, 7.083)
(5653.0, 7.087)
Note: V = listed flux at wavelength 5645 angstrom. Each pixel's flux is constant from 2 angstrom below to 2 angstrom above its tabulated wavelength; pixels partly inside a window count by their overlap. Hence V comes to 7.218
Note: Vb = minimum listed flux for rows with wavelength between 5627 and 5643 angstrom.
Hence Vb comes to 7.018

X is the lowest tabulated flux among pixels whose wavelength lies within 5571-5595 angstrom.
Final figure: 6.578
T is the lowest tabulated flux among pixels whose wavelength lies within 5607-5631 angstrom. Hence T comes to 7.07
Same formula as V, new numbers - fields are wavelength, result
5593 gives 7.219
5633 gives 7.222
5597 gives 7.038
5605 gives 6.937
